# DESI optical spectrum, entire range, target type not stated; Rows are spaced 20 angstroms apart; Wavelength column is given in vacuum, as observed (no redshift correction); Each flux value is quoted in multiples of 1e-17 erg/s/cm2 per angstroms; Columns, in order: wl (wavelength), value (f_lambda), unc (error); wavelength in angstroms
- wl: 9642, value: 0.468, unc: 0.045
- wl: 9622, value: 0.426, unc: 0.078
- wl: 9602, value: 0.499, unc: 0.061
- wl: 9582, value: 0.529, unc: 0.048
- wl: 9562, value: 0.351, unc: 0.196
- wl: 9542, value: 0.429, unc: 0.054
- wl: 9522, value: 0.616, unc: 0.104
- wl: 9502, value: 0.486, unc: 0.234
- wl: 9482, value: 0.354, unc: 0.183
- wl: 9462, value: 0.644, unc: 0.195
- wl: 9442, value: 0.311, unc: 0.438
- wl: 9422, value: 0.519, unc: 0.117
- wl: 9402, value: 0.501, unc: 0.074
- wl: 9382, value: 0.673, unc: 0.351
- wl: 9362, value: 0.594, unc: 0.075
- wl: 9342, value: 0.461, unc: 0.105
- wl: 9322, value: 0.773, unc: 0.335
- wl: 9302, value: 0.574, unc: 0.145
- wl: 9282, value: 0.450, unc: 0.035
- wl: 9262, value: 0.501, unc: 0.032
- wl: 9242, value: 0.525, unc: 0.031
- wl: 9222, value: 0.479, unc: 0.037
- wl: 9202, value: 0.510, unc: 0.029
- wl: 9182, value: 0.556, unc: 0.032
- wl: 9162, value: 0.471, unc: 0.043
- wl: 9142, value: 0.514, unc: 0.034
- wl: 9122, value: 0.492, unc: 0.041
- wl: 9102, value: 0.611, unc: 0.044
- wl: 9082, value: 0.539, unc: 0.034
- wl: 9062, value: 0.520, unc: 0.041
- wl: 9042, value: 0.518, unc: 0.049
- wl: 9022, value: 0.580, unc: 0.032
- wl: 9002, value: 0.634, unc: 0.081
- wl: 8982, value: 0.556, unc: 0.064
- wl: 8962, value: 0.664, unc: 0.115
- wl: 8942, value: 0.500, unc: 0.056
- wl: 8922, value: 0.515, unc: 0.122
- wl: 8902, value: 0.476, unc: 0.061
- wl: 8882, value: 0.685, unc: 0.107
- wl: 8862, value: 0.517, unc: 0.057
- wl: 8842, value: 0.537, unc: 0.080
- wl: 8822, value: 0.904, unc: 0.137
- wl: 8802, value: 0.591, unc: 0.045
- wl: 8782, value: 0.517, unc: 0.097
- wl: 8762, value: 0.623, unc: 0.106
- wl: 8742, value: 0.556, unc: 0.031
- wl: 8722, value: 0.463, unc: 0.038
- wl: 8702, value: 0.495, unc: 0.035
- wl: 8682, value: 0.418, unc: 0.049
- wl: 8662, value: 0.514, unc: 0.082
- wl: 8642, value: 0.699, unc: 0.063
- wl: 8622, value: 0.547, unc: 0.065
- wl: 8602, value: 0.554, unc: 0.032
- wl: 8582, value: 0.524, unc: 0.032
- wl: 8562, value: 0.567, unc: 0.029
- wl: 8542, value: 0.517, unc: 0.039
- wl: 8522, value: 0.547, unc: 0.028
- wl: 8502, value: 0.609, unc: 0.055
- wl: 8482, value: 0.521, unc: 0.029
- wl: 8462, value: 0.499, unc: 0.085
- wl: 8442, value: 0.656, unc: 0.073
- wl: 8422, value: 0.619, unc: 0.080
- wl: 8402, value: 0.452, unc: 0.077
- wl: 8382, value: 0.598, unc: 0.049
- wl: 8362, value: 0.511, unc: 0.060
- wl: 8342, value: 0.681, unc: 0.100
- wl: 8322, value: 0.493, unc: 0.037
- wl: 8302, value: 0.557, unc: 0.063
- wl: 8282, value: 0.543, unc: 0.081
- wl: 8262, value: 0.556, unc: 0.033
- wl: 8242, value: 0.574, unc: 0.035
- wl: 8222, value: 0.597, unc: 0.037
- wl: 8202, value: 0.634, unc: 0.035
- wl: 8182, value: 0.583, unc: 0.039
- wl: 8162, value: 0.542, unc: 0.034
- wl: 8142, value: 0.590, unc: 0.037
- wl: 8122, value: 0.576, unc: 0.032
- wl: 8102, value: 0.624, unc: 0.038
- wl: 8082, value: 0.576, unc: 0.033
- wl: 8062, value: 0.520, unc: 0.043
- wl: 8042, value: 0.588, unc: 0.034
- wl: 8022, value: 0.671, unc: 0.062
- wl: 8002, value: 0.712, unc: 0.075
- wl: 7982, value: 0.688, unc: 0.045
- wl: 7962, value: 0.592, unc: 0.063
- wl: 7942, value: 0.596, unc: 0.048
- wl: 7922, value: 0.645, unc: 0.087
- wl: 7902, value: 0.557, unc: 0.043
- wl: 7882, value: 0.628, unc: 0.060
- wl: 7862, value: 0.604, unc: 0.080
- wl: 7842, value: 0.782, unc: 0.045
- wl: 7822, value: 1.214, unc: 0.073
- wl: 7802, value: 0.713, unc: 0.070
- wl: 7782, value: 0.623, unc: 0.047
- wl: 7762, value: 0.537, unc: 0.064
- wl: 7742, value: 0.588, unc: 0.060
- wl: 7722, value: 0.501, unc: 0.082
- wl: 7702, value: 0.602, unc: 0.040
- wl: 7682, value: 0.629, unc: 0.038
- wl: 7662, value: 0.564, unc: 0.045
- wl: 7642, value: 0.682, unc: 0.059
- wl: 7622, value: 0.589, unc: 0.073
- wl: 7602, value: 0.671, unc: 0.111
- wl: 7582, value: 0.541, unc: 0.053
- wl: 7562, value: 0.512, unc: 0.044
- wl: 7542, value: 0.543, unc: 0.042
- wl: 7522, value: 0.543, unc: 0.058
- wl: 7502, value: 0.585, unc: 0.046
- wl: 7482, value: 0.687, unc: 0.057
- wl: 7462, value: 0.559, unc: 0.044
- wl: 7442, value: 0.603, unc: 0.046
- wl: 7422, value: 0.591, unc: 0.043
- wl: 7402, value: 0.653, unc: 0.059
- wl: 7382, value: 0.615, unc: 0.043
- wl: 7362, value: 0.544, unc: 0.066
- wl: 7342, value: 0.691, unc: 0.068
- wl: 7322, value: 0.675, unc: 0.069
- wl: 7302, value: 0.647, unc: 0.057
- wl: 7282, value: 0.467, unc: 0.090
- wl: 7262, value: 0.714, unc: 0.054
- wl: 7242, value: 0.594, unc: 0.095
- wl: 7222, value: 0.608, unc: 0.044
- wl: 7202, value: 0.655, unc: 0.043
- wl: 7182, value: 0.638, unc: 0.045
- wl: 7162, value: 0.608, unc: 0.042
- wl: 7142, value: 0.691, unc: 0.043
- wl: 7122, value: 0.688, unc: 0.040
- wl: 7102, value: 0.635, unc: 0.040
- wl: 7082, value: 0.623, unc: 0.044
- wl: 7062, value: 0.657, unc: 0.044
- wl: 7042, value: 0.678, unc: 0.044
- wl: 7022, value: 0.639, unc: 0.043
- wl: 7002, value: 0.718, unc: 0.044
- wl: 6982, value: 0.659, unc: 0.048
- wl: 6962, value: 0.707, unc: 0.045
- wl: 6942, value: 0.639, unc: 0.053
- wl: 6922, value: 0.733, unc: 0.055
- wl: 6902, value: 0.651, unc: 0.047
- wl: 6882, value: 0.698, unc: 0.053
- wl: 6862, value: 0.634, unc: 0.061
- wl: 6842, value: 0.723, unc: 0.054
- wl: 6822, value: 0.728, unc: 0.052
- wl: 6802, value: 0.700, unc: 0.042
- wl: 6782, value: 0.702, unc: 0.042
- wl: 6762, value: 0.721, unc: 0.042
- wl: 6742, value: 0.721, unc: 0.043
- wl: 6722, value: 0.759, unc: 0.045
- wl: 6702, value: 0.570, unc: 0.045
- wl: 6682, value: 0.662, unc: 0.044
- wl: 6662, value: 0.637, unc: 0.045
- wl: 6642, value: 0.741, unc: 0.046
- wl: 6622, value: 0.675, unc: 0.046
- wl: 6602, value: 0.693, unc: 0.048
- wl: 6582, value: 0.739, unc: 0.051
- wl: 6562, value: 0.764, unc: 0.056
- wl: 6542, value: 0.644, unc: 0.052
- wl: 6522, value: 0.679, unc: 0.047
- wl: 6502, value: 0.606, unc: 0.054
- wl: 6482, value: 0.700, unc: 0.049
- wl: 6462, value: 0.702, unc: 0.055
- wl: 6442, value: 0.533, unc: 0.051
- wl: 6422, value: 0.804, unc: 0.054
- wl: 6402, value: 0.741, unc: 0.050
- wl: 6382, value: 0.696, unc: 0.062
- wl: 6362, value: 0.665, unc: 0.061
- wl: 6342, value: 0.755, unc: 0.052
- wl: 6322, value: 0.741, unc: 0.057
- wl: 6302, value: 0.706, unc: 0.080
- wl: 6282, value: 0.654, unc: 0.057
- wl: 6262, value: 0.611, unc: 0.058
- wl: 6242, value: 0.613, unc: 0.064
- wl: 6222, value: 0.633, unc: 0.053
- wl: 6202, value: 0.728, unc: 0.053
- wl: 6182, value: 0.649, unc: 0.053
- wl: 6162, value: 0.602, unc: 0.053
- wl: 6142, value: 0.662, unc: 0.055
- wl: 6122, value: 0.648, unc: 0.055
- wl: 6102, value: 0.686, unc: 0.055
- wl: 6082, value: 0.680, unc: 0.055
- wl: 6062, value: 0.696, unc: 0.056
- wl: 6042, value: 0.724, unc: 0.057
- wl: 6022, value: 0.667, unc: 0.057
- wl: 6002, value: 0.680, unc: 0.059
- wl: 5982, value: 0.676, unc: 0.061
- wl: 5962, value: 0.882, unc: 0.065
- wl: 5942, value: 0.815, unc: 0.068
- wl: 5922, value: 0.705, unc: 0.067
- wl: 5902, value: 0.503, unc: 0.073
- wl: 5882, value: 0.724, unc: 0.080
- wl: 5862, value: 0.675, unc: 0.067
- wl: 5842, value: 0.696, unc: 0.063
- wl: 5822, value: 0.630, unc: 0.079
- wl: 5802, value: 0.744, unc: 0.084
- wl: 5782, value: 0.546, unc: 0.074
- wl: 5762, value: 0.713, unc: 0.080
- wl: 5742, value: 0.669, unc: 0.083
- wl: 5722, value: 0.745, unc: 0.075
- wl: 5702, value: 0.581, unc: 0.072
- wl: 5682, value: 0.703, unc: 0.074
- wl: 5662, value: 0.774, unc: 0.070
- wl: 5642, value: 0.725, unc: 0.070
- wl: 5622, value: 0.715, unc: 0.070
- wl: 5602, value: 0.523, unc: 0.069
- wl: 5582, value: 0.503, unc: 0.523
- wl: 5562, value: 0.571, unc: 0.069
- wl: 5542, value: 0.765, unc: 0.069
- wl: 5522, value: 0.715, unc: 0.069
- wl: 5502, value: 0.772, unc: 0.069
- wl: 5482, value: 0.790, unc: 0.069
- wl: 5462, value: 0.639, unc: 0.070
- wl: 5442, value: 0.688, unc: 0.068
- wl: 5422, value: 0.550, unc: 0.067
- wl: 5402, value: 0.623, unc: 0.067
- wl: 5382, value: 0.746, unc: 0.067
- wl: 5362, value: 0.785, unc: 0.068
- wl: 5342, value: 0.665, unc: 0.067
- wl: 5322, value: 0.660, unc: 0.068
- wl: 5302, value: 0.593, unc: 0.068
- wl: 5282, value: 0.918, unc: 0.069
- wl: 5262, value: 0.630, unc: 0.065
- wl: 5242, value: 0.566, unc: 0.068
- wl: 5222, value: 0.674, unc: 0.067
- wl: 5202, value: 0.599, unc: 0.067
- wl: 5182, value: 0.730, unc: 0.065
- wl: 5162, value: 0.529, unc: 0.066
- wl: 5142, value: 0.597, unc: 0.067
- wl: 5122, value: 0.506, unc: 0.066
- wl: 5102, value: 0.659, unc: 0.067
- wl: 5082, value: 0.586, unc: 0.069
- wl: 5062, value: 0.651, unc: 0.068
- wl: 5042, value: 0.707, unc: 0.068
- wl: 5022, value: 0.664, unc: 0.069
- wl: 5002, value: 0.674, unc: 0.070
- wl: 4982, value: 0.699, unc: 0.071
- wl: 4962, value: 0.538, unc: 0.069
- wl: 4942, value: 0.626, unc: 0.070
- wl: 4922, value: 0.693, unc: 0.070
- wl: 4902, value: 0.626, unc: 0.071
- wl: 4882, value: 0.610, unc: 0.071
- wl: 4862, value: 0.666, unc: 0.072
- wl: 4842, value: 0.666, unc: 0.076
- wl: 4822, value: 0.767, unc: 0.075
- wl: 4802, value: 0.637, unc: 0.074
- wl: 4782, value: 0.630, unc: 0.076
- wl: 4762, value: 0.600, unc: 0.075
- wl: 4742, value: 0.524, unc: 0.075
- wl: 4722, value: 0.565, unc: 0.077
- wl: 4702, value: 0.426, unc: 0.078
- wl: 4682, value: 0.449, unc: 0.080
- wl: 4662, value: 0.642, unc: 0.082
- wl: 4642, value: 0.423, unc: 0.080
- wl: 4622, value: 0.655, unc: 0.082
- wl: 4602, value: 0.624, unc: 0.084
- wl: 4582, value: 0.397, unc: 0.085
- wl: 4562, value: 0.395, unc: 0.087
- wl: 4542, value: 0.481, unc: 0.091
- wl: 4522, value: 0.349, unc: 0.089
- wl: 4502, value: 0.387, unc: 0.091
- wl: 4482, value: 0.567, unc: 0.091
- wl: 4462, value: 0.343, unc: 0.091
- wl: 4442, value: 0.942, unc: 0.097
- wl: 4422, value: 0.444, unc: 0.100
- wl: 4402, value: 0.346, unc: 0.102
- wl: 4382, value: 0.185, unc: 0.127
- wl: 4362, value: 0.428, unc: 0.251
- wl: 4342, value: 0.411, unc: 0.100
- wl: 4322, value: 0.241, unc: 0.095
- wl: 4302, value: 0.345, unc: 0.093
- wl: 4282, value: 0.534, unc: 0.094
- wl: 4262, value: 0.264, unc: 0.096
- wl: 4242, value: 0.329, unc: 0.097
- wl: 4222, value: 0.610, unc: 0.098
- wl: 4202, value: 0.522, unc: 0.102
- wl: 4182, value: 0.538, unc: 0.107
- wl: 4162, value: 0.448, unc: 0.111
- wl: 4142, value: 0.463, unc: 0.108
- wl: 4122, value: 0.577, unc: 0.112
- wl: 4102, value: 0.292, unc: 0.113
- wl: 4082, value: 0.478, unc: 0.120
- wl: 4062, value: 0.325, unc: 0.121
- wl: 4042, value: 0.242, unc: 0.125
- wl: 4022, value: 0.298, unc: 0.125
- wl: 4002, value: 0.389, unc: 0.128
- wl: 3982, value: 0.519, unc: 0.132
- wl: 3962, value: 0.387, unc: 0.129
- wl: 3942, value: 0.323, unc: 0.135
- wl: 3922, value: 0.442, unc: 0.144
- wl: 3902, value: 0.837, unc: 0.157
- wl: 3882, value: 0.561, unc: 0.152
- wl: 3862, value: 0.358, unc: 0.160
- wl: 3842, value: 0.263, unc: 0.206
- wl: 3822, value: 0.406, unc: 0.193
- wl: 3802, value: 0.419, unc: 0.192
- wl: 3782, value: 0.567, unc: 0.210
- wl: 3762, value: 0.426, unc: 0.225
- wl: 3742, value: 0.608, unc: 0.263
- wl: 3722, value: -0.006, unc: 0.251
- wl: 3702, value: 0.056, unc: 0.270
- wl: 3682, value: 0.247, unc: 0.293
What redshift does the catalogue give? 0.192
